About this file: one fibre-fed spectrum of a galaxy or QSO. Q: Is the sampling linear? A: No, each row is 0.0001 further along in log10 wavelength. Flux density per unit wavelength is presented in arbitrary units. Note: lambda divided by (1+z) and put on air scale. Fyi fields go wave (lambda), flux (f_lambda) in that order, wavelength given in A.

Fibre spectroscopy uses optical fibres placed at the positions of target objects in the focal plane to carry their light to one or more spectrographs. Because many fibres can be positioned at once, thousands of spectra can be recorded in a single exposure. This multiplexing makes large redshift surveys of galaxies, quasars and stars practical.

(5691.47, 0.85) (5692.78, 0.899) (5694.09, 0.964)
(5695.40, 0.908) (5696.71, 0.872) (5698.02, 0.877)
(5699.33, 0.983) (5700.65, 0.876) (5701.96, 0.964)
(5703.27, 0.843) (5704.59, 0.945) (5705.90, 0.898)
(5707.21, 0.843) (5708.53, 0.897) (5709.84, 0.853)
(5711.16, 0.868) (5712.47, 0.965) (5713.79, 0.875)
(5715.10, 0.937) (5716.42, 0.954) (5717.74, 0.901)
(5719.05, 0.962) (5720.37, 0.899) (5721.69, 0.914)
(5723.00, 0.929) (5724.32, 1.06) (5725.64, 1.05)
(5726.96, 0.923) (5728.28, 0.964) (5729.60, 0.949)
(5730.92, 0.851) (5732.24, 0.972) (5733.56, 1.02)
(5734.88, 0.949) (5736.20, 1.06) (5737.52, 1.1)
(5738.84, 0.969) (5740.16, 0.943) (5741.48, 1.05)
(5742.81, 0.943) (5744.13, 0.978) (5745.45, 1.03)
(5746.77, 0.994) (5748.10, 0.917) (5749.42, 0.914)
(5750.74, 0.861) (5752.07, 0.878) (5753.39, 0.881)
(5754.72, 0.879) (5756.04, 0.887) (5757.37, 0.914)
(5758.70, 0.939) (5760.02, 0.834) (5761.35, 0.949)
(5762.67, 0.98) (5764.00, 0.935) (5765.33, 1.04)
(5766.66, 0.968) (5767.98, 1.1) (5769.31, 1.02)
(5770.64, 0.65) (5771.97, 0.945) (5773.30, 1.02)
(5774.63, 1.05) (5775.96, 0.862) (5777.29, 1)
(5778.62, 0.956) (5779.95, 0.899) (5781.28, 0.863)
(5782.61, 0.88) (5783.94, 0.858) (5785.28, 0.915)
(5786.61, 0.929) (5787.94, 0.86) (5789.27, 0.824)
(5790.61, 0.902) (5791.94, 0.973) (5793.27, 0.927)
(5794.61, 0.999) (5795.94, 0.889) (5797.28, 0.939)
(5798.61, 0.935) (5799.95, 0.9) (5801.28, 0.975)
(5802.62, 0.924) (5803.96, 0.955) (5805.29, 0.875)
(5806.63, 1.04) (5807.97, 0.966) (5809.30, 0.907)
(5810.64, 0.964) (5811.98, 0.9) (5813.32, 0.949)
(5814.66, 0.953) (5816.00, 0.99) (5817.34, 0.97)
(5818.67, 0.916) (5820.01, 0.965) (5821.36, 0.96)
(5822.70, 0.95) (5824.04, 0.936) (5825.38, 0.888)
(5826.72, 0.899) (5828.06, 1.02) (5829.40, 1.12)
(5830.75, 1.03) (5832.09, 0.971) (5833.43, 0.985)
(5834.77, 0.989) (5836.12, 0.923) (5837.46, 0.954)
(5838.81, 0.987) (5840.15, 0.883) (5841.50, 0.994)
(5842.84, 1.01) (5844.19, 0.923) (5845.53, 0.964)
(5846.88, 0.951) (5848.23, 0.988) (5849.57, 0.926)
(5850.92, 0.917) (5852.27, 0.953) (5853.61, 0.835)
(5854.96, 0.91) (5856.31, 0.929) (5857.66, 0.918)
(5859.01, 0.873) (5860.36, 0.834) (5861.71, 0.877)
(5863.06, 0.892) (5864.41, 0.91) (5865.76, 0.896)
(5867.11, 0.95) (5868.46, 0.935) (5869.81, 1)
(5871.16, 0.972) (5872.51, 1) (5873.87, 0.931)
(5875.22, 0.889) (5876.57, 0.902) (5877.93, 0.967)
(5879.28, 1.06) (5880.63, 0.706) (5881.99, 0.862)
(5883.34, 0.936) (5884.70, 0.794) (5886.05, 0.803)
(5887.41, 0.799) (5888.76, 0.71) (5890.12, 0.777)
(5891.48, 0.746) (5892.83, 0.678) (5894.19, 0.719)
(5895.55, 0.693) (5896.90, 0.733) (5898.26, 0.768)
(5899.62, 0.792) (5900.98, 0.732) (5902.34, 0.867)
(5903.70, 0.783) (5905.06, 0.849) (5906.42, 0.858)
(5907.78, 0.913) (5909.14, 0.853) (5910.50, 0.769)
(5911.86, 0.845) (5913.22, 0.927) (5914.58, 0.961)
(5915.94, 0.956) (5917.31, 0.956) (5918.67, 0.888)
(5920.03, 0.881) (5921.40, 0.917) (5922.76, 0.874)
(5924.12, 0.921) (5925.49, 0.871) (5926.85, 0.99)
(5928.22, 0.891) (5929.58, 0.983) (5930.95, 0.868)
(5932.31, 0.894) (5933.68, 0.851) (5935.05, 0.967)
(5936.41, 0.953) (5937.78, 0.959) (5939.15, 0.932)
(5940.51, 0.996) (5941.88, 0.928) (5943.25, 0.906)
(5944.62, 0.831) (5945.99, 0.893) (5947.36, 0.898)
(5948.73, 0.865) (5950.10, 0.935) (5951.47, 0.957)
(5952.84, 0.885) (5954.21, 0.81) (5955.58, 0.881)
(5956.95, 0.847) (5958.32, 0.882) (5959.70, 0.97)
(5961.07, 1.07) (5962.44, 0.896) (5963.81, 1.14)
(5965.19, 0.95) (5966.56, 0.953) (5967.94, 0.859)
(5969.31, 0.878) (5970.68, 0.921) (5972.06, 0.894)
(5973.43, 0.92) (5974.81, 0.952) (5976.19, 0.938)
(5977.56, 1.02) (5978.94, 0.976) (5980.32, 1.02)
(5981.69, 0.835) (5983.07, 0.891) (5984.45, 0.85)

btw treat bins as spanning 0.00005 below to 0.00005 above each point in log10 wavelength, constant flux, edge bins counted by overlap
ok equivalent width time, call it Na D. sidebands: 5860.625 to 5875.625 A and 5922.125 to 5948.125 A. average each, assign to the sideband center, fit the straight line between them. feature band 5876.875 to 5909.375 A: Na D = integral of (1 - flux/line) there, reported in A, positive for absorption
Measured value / 4.1 A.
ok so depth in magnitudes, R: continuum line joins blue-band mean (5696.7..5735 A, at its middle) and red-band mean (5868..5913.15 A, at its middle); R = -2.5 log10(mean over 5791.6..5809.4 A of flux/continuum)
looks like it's -0.07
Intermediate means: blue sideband 0.927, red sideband 0.838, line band 0.944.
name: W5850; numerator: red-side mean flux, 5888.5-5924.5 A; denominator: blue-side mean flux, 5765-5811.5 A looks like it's 0.9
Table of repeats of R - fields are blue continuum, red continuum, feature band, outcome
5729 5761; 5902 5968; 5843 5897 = 0.052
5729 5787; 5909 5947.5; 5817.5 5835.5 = -0.047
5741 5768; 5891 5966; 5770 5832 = -0.011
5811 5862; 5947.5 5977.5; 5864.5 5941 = 0.074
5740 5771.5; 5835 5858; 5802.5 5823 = -0.012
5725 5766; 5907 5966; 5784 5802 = 0.030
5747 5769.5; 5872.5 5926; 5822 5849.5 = -0.096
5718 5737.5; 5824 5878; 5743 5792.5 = 0.038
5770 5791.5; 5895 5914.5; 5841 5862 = -0.087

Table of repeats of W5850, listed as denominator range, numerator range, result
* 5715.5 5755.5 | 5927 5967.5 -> 0.97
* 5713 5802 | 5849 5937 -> 0.93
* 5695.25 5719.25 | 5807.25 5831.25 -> 1.06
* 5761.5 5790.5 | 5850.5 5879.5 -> 0.99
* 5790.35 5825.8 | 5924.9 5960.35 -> 0.96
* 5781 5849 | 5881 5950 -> 0.91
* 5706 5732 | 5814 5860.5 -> 1.03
